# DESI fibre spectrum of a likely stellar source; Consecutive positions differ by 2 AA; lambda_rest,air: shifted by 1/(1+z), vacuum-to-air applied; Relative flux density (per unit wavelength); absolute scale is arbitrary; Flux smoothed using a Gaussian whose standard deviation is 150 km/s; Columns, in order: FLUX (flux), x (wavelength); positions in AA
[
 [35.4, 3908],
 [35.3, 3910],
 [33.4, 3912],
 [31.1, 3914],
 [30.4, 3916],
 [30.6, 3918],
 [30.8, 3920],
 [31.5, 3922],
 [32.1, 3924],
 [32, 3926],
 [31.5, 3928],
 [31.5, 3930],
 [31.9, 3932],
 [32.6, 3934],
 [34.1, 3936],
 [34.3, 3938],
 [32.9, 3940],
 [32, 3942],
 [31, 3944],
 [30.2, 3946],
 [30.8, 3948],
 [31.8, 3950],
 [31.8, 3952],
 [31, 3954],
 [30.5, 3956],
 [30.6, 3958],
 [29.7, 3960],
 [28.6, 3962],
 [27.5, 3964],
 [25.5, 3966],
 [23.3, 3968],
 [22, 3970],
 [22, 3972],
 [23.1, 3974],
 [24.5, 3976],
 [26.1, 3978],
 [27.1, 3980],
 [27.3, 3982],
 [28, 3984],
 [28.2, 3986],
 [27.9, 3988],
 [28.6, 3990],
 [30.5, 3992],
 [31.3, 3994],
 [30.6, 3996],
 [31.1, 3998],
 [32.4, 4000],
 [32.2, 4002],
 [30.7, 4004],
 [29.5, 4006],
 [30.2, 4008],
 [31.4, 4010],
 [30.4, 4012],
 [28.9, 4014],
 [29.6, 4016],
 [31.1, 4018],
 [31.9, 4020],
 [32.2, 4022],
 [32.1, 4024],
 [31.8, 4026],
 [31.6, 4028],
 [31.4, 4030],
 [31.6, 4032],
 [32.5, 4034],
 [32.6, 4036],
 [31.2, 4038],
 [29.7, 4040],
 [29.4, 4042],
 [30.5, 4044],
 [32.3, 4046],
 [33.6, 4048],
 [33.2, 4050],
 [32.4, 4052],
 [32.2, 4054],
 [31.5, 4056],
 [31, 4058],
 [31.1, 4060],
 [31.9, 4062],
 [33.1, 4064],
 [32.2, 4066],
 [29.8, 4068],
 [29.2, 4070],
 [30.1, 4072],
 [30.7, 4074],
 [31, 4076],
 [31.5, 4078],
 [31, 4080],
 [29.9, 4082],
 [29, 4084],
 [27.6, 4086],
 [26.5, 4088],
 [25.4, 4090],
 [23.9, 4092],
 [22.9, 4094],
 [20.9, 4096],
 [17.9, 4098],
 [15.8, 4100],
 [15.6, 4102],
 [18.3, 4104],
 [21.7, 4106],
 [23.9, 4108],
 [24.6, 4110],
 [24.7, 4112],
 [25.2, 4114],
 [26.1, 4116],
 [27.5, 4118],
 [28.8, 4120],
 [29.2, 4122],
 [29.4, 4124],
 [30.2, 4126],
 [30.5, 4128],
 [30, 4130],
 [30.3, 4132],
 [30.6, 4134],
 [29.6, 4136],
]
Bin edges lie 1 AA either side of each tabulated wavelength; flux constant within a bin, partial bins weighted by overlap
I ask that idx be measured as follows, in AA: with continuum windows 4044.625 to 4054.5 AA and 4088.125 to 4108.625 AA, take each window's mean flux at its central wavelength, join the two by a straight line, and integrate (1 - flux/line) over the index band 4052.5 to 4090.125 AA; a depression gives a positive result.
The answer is -4.3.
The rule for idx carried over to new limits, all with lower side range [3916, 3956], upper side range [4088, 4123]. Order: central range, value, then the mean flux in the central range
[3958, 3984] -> 3.6 AA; 25.8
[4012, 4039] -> -4.1 AA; 31.4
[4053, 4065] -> -2.9 AA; 31.8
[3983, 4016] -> -1.8 AA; 30.1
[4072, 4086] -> -3.3 AA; 30.3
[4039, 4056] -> -3.6 AA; 31.7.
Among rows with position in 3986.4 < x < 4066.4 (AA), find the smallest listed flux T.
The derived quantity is 27.9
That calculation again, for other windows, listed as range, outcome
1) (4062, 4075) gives 29.2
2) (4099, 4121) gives 15.6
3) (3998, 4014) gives 28.9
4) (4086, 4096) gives 20.9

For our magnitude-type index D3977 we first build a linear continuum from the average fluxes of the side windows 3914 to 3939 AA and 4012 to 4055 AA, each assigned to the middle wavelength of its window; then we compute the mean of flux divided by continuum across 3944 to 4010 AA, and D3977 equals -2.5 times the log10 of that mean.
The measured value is 0.11 mag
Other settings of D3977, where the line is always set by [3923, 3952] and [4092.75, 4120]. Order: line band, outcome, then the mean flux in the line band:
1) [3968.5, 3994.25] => 0.116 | 26.5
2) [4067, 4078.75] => -0.249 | 30.4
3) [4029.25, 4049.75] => -0.206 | 31.5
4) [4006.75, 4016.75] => -0.089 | 30.1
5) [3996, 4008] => -0.101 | 31.1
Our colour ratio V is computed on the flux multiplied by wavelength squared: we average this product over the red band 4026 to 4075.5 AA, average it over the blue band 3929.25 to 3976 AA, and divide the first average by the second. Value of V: 1.12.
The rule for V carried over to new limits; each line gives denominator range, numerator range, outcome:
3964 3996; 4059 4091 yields 1.18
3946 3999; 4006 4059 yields 1.15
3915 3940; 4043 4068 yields 1.07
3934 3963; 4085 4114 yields 0.76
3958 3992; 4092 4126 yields 0.95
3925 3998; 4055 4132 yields 0.99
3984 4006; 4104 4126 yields 0.91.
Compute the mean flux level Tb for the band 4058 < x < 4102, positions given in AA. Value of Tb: 27.5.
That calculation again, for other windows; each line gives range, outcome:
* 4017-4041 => 31.6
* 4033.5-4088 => 31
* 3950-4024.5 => 28.9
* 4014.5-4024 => 31.2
